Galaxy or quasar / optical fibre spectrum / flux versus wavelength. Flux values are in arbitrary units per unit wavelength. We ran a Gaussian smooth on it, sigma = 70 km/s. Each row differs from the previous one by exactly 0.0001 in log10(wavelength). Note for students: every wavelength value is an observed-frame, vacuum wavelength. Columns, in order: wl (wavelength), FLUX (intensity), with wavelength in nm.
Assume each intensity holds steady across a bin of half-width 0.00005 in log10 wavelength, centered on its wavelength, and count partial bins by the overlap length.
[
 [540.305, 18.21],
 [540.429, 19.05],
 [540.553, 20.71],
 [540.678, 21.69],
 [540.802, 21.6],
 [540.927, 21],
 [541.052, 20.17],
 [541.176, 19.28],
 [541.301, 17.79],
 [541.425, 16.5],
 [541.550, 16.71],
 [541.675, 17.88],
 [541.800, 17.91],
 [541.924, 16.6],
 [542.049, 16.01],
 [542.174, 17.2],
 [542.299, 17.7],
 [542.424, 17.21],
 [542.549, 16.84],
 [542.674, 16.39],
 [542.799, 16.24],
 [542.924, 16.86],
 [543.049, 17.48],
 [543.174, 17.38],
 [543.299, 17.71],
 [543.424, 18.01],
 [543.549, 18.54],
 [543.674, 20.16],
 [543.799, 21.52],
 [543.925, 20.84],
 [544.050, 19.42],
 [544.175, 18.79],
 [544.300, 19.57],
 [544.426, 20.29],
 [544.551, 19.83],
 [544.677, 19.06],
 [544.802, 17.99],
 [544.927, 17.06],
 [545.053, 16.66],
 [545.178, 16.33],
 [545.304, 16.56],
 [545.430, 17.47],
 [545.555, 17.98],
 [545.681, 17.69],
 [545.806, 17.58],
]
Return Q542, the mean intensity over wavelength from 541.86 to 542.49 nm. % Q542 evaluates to 16.9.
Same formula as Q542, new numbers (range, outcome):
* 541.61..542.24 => 17.1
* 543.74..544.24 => 20.1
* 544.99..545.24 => 16.5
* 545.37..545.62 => 17.7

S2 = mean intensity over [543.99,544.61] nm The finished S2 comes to 19.6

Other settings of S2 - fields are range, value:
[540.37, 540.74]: 20.5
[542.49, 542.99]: 16.6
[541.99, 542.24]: 16.6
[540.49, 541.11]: 21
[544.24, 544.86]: 19.3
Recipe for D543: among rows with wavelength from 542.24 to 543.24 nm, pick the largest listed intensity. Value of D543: 17.7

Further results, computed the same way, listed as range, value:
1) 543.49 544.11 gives 21.52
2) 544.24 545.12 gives 20.29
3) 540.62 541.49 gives 21.69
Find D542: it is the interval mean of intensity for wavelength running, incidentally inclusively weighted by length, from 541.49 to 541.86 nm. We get 17.5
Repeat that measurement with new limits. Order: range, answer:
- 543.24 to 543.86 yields 19.2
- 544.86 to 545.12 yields 16.9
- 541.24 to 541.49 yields 17.2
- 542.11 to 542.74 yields 17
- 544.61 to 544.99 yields 18.1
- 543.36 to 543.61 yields 18.3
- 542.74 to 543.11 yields 16.9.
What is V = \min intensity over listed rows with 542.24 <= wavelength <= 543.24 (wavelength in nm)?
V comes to 16.24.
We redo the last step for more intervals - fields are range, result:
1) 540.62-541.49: 16.5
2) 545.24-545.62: 16.56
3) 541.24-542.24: 16.01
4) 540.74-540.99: 21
